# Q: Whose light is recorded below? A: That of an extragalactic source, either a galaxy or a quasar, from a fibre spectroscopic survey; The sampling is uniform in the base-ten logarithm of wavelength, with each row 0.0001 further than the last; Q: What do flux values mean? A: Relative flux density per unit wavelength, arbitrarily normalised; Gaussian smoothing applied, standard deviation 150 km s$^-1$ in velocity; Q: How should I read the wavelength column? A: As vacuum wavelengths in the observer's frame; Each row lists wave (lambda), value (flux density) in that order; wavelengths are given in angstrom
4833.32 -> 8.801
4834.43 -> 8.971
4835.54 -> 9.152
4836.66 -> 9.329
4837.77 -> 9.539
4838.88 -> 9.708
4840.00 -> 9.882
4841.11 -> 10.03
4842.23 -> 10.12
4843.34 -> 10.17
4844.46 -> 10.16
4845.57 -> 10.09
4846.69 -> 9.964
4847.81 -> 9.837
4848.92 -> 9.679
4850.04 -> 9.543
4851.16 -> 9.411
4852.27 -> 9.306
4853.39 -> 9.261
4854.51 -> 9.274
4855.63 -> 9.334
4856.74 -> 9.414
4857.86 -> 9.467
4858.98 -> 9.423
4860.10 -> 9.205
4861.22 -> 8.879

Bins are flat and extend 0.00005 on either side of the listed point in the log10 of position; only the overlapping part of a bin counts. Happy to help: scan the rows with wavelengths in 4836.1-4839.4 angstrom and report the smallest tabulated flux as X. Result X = 9.329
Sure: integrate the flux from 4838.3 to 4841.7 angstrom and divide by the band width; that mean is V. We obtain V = 9.87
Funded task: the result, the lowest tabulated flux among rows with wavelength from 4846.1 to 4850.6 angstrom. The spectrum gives 9.543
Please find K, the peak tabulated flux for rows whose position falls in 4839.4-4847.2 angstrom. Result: 10.17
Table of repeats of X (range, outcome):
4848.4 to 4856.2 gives 9.261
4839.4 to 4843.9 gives 9.882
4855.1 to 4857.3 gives 9.334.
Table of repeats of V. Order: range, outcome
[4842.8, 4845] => 10.1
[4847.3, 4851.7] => 9.62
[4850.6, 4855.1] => 9.31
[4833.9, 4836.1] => 9.06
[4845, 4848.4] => 9.97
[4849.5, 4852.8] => 9.43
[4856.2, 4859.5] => 9.43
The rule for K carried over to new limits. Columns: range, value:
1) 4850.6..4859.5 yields 9.467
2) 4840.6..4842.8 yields 10.12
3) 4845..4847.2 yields 10.09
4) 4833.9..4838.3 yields 9.539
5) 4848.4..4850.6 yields 9.679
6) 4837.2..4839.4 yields 9.708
